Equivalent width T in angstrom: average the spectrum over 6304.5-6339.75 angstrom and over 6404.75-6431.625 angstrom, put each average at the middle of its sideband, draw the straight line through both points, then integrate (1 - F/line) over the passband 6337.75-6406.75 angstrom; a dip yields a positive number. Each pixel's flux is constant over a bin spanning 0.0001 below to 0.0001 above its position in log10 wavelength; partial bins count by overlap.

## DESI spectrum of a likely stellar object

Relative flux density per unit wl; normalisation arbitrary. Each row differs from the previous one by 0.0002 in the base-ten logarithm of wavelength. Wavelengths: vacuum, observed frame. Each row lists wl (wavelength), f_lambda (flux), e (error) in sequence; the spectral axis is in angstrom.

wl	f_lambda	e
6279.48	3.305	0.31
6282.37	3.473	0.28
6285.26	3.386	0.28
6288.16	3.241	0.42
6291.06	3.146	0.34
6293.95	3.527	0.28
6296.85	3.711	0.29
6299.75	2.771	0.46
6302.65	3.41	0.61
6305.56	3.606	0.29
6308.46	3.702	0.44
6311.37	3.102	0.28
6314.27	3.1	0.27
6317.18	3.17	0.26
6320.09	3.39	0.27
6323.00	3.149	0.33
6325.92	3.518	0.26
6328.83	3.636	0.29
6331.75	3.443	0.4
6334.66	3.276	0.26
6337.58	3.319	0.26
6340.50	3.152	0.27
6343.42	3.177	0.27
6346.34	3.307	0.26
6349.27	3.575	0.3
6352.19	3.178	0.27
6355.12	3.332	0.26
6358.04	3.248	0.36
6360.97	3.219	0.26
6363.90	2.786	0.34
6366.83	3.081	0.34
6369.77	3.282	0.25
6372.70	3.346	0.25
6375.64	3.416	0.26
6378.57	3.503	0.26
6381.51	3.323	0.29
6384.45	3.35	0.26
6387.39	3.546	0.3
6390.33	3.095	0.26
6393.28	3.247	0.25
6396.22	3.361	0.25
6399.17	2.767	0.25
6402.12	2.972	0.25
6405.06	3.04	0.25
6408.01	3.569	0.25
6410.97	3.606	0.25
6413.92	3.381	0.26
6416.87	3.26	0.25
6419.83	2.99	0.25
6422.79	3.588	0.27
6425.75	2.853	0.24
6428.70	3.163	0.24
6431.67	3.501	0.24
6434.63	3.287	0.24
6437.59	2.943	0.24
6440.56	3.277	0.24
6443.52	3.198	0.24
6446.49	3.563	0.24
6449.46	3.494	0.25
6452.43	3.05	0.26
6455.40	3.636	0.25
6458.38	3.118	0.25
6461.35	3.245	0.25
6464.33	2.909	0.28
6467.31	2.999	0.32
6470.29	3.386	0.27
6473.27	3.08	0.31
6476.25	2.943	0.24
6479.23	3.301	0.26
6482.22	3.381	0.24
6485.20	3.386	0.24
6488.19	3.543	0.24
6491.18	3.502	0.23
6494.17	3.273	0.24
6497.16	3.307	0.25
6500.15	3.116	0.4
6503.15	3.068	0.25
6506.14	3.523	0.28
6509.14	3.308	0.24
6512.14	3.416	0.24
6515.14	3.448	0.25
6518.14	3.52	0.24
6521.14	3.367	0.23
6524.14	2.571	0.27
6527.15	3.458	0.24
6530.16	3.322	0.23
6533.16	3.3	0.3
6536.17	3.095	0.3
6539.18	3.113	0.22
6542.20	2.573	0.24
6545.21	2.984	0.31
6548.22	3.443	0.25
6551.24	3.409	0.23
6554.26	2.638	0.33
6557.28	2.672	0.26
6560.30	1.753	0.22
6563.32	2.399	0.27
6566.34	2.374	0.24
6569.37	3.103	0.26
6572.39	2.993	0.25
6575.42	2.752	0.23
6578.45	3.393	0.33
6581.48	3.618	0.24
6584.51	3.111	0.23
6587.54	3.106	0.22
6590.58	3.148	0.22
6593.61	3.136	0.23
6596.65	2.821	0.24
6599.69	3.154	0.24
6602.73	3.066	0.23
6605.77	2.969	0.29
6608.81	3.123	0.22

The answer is 1.9 angstrom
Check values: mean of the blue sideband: 3.36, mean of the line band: 3.23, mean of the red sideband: 3.29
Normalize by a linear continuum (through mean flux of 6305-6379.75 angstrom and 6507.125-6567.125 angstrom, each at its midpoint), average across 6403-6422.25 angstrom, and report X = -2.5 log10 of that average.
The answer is -0.04 mag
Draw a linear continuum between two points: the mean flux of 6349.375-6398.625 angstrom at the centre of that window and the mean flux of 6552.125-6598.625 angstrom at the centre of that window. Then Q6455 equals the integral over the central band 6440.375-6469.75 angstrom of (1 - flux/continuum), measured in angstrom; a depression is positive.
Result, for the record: -1.32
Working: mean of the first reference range 3.27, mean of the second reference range 2.88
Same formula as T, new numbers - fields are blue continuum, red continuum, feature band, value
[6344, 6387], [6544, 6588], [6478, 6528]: -4.8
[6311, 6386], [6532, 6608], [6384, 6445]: -0.9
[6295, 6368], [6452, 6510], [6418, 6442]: 0.5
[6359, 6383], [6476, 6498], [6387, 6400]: 0.3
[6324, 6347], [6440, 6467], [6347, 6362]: 0.1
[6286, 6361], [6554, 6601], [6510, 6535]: -2.6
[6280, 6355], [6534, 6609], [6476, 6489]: -1.0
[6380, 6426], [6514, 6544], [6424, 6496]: -0.8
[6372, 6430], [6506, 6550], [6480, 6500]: -0.9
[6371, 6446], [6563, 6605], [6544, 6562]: 1.5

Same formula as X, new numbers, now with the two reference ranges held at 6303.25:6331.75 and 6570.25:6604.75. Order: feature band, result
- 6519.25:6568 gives 0.09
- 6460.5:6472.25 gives 0.04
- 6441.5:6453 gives -0.03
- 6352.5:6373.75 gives 0.05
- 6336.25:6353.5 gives 0.02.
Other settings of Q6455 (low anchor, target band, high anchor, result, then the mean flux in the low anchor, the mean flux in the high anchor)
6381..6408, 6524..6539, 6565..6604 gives -0.47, 3.21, 3.06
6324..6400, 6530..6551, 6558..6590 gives -1.37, 3.29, 2.86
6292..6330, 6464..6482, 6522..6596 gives -0.13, 3.36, 2.98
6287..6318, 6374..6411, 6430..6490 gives 0.09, 3.32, 3.26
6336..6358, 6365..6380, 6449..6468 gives -0.20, 3.29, 3.2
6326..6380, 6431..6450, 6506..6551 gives -0.26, 3.3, 3.23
